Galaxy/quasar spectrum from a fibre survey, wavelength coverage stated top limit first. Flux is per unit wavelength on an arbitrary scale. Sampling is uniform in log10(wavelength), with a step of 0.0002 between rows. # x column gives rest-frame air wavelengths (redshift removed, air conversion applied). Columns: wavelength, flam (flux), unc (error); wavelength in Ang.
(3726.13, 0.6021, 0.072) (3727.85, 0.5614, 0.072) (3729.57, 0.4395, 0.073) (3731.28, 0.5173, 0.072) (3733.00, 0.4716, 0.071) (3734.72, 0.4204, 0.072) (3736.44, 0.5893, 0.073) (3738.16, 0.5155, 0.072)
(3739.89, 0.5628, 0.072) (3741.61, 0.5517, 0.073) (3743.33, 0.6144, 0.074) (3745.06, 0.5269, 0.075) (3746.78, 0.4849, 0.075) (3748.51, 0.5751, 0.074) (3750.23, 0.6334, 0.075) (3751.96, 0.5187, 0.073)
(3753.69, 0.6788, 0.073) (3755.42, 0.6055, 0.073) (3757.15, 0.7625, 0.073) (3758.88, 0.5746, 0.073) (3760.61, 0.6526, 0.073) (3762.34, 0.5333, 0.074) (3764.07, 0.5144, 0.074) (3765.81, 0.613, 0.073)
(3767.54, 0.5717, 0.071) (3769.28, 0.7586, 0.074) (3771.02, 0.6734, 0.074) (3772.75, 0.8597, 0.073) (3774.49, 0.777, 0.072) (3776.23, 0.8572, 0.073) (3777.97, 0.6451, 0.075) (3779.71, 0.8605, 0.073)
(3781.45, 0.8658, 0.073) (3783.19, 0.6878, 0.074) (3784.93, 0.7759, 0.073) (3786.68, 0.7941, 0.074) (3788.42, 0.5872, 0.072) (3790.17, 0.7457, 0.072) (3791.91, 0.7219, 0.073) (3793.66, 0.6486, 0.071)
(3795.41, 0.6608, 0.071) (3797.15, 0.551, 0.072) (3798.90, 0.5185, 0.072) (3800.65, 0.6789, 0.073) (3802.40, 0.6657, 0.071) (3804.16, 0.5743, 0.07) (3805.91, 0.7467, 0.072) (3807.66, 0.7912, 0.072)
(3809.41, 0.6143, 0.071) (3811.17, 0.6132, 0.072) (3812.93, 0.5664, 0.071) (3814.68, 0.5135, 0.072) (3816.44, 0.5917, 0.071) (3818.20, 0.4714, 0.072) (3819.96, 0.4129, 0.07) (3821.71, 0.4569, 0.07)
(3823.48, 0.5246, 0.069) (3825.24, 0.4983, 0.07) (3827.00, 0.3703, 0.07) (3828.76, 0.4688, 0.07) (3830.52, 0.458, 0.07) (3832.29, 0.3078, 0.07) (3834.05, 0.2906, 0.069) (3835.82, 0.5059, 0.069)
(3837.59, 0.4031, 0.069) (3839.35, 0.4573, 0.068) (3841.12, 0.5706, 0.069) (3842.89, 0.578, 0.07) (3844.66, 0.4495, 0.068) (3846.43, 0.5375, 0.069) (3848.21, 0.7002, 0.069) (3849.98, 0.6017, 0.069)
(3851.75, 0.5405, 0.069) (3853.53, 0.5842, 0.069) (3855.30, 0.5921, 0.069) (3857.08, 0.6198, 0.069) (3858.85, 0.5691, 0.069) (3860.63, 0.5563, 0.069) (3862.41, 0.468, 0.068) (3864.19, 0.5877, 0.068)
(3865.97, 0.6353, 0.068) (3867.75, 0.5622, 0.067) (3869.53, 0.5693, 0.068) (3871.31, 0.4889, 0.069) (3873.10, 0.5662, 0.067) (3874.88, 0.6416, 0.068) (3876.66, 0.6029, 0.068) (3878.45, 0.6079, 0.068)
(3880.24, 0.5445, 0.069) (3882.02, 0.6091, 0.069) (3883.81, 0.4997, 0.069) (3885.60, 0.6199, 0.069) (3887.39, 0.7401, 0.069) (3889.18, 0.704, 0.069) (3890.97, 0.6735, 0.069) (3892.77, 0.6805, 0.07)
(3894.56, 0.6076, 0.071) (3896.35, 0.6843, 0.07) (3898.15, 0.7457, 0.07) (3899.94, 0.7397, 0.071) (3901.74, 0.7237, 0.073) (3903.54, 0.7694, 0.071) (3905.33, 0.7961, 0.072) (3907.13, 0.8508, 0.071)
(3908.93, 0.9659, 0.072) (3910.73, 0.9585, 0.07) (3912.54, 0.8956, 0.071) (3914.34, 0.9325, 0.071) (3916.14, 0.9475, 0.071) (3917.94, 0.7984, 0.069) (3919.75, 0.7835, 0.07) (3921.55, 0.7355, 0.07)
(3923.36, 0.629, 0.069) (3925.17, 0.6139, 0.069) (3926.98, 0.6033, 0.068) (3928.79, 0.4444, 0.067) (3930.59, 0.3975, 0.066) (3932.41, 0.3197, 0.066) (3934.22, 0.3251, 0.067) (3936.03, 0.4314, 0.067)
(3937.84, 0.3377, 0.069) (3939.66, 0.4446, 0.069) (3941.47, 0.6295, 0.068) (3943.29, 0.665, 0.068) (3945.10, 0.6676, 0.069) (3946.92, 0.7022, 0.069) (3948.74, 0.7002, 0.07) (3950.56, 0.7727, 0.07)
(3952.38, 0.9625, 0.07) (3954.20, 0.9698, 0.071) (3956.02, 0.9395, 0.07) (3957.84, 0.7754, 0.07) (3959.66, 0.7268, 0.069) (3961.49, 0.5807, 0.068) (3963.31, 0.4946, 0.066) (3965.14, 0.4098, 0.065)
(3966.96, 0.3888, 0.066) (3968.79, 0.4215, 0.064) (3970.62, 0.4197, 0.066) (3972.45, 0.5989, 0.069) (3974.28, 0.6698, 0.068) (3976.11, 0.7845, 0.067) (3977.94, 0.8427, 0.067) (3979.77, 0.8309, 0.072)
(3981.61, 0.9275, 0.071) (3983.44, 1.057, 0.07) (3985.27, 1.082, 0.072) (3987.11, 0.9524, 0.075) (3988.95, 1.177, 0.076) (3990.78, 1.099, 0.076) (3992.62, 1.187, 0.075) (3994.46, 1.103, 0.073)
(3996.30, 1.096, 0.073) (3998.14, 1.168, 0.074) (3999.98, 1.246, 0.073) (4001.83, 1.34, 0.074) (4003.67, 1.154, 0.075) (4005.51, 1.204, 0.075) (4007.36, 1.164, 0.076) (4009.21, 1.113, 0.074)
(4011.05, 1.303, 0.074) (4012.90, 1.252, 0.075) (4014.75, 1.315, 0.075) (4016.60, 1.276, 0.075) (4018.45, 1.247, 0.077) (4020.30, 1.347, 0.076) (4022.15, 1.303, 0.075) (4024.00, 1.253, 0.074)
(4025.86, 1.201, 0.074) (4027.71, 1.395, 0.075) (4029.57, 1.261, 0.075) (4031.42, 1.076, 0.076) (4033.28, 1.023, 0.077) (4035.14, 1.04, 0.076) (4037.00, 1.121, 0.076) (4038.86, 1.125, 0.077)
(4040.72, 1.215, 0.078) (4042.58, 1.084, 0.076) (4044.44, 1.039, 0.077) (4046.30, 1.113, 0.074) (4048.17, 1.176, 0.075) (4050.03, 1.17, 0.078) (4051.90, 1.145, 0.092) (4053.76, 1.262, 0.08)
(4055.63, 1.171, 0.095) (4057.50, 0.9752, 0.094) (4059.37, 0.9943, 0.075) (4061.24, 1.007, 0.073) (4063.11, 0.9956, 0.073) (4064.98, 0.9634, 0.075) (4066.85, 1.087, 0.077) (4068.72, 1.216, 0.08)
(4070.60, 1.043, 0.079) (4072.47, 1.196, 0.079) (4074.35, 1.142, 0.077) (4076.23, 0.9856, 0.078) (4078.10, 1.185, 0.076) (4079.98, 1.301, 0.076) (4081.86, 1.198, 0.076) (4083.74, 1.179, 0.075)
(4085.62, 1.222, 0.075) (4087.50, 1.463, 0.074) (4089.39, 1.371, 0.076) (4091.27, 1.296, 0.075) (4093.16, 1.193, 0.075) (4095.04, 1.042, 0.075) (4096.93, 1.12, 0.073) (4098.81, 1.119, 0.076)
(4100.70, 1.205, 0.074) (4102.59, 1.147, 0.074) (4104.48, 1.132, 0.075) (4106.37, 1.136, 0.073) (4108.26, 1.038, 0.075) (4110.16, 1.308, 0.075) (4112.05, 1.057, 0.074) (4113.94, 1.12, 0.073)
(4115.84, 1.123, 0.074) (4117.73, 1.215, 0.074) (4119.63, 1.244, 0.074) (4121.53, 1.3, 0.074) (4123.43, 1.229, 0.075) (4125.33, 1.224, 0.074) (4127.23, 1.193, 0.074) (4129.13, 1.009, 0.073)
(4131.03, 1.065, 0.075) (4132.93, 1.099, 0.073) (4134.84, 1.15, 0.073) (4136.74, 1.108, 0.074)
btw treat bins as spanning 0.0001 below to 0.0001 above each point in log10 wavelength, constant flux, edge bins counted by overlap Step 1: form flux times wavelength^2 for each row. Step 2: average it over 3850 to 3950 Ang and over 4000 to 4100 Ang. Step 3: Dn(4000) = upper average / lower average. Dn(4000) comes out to 2.0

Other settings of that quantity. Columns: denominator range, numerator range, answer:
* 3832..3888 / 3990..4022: 2.37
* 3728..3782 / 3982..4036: 2.18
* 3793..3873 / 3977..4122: 2.36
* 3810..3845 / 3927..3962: 1.39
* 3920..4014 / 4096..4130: 1.55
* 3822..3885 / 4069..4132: 2.51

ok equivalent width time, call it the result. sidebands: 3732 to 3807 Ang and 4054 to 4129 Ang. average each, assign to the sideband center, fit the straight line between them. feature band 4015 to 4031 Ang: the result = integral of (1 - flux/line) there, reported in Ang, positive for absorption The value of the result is -3.55 Ang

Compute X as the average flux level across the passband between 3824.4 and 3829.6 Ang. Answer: 0.446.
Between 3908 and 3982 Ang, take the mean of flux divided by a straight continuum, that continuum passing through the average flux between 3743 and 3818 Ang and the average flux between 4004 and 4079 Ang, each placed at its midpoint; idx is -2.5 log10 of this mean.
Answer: 0.401 mag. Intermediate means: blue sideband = 0.655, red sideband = 1.15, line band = 0.667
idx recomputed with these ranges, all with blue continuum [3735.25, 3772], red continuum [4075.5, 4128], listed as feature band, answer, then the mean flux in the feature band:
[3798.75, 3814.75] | 0.08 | 0.639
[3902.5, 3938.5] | 0.28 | 0.679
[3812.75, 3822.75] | 0.38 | 0.498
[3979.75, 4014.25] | -0.13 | 1.14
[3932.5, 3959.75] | 0.37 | 0.658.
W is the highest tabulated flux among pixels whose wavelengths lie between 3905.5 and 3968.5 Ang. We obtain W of 0.9698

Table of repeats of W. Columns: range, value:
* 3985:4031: 1.395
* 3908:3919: 0.9659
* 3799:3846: 0.7912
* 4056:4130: 1.463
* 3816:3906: 0.7961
